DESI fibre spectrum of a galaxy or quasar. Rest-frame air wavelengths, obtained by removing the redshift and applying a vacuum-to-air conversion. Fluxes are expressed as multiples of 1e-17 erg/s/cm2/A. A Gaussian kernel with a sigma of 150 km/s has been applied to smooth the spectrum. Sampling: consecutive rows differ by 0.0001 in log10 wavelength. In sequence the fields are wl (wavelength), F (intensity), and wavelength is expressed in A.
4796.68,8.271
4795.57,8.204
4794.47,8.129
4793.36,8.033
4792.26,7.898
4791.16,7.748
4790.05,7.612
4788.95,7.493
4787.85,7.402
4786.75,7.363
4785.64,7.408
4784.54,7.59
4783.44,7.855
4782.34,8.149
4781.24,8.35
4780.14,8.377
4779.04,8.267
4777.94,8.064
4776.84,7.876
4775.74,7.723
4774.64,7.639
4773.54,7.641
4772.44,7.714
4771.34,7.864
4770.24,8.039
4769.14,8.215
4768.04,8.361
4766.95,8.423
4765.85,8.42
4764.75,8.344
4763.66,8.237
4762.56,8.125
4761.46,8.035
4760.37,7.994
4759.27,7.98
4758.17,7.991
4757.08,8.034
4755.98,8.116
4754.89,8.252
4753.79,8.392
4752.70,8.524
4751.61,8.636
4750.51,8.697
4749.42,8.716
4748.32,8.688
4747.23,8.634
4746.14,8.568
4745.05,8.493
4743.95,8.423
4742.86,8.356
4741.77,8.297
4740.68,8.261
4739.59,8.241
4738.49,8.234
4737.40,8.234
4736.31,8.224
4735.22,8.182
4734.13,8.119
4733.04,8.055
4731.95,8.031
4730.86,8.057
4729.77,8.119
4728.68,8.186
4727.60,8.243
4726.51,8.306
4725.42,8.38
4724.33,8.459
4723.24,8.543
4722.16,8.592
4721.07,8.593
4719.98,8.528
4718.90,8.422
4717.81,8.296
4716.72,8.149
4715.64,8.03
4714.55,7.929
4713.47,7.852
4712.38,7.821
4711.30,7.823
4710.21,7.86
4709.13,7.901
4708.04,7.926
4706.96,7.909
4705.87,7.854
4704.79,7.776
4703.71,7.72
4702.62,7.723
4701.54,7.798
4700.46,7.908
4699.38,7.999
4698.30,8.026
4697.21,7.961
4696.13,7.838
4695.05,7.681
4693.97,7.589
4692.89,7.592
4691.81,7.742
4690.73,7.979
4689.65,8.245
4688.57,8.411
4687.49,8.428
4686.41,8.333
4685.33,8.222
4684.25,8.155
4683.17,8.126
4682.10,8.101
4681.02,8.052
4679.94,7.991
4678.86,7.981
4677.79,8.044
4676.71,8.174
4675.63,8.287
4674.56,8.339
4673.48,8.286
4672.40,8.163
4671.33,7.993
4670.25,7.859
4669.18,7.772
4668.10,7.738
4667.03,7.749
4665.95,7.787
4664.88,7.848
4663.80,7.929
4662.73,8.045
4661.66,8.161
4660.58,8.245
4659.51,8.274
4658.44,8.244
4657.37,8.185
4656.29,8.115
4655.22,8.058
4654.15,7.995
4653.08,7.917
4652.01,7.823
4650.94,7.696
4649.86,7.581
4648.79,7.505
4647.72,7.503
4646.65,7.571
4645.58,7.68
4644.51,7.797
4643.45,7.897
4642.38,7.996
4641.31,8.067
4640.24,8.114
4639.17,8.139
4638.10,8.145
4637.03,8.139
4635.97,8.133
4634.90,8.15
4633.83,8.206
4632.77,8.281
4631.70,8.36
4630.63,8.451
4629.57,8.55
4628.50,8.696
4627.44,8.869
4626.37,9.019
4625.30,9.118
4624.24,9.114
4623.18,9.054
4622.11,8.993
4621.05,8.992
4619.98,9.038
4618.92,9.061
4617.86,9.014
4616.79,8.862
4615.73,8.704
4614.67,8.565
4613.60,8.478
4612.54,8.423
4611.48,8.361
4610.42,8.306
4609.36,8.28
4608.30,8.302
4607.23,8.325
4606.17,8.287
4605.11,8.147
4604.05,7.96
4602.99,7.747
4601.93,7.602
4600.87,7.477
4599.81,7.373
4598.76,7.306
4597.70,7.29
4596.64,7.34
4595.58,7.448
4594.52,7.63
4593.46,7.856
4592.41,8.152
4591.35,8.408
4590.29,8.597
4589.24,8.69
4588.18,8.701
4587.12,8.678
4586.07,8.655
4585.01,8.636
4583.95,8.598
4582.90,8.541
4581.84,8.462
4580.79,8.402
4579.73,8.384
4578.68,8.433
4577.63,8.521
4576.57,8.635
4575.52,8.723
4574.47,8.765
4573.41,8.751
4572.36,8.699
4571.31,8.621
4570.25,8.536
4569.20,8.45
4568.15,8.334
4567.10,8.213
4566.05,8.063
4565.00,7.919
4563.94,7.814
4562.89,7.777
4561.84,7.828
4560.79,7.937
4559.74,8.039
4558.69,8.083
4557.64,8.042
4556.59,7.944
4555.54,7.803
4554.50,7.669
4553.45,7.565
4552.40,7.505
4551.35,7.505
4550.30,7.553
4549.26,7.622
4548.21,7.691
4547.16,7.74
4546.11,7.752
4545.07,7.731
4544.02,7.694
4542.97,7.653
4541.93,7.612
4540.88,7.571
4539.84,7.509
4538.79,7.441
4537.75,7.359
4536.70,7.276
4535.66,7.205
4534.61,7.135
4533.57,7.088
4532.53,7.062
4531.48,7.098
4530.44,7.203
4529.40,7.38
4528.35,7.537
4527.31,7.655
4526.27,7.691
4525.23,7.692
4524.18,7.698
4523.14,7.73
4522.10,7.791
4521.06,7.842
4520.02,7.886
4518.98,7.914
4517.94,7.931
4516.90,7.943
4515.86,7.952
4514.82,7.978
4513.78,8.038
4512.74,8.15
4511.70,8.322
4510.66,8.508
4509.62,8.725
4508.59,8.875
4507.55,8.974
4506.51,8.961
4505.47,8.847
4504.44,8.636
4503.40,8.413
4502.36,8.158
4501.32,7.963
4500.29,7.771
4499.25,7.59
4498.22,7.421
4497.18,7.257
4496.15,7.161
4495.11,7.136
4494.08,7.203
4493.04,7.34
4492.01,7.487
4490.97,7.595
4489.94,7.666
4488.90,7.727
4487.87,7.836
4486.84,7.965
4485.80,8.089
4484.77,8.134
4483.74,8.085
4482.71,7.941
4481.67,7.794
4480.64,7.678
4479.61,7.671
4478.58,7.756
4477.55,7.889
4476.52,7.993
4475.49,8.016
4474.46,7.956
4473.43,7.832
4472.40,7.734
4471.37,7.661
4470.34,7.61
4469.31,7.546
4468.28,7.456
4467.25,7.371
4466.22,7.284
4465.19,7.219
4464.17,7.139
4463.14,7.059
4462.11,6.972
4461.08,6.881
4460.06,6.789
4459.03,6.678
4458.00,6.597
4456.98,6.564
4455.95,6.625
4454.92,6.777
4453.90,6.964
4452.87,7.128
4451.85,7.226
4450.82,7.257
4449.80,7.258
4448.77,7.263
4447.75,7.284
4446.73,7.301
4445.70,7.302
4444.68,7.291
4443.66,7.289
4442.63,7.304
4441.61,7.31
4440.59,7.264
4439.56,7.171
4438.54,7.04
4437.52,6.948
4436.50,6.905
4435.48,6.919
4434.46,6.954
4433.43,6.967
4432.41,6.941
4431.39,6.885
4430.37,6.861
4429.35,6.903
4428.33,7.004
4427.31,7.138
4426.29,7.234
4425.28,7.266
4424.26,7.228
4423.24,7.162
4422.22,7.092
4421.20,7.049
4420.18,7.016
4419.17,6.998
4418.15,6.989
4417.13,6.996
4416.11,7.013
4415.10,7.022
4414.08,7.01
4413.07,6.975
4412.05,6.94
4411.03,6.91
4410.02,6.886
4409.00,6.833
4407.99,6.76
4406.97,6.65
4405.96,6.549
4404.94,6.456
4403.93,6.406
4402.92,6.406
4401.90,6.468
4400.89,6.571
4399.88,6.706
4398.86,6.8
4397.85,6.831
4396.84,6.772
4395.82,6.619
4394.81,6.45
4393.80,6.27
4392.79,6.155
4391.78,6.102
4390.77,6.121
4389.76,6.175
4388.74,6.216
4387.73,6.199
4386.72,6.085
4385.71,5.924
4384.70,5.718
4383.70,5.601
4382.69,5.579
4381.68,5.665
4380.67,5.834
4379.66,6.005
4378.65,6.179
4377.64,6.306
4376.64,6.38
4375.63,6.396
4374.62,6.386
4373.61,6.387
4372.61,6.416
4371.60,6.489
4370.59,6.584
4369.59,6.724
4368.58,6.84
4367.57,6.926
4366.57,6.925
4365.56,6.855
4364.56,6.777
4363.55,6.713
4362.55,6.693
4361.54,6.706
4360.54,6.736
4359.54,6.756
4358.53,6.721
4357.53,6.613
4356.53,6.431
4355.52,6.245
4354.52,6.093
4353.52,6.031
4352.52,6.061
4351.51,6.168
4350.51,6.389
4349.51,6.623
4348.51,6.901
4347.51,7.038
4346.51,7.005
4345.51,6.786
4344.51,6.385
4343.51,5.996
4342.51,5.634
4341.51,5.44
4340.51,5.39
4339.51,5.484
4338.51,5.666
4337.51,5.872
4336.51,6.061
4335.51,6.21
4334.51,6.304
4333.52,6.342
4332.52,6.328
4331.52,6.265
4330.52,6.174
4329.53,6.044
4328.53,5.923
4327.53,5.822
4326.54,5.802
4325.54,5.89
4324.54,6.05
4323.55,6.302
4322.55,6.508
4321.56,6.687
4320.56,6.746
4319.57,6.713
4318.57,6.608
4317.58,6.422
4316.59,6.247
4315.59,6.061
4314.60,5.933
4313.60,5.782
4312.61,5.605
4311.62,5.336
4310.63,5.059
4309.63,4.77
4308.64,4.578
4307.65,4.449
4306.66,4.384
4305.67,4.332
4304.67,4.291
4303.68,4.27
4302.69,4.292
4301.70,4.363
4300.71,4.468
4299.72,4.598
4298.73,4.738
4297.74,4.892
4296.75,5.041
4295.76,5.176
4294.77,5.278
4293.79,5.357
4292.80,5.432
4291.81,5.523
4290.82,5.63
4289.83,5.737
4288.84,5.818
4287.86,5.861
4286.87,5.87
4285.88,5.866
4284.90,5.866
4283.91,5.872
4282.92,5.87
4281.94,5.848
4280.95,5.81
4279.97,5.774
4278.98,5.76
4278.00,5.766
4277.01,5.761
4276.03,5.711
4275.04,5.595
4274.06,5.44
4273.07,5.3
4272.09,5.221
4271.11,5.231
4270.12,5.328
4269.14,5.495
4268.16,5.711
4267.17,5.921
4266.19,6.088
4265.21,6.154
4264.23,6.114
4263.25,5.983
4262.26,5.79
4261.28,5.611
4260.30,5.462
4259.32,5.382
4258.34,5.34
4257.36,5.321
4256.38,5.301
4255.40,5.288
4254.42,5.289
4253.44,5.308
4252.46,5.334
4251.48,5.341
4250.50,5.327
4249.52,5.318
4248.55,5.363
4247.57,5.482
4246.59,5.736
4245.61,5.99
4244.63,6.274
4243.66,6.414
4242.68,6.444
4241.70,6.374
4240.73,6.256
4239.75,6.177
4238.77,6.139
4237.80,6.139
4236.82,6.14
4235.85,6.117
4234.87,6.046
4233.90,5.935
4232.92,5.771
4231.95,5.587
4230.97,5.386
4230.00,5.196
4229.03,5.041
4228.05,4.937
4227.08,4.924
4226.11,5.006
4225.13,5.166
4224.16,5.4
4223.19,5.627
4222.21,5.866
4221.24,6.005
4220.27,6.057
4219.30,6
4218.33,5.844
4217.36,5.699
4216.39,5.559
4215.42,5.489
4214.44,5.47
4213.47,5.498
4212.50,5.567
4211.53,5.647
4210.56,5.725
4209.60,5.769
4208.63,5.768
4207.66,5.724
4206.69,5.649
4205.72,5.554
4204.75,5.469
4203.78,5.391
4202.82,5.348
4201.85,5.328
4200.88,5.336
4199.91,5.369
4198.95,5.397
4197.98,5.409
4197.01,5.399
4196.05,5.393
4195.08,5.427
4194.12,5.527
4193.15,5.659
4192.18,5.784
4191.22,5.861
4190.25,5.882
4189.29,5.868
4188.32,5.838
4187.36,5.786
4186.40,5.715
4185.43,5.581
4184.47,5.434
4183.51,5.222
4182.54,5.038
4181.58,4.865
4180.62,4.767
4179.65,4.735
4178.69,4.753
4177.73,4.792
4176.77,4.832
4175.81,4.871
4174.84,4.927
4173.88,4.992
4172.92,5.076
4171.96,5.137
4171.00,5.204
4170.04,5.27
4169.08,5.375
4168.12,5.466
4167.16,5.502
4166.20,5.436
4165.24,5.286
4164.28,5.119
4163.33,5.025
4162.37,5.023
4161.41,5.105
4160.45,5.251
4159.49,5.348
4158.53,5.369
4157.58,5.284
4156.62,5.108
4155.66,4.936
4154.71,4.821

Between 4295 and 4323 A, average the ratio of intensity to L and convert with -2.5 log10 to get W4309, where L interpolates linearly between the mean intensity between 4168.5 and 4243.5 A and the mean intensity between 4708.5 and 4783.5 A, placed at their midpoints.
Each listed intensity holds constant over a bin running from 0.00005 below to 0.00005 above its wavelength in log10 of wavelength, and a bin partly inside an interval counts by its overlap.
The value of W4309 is 0.142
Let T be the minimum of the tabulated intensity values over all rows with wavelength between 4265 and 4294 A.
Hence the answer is 5.221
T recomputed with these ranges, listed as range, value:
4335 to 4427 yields 5.39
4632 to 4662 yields 7.503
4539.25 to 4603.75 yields 7.29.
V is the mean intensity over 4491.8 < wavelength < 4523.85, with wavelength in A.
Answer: 8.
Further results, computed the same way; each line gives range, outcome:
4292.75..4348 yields 5.66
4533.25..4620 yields 8.07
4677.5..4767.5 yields 8.16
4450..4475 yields 7.18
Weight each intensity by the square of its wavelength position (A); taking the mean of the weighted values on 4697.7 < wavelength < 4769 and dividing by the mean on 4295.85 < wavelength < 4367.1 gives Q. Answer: 1.7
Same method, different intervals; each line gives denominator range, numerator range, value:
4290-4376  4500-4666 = 1.52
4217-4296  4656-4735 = 1.73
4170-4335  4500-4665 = 1.69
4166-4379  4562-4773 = 1.70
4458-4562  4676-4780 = 1.16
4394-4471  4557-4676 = 1.28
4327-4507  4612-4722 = 1.32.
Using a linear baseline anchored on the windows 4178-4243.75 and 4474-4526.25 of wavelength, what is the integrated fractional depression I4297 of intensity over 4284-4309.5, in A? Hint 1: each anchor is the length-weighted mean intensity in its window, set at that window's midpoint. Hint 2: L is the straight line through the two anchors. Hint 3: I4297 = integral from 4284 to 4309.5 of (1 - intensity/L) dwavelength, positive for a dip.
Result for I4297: 5.0 A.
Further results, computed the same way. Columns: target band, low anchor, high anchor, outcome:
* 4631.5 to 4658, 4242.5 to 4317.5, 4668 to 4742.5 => -0.9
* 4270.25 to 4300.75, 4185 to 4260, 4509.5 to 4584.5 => 2.9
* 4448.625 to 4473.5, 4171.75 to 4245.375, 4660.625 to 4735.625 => -1.1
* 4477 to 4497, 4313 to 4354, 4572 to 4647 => -0.8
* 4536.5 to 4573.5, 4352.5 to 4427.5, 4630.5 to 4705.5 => -2.2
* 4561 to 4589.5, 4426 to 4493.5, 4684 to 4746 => -2.8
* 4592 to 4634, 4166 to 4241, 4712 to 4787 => -4.5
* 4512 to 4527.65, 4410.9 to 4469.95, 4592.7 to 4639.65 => -0.5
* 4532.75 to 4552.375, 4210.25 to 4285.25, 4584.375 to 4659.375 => 0.5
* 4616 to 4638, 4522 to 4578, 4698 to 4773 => -2.0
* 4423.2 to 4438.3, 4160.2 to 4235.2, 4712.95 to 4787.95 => -1.0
